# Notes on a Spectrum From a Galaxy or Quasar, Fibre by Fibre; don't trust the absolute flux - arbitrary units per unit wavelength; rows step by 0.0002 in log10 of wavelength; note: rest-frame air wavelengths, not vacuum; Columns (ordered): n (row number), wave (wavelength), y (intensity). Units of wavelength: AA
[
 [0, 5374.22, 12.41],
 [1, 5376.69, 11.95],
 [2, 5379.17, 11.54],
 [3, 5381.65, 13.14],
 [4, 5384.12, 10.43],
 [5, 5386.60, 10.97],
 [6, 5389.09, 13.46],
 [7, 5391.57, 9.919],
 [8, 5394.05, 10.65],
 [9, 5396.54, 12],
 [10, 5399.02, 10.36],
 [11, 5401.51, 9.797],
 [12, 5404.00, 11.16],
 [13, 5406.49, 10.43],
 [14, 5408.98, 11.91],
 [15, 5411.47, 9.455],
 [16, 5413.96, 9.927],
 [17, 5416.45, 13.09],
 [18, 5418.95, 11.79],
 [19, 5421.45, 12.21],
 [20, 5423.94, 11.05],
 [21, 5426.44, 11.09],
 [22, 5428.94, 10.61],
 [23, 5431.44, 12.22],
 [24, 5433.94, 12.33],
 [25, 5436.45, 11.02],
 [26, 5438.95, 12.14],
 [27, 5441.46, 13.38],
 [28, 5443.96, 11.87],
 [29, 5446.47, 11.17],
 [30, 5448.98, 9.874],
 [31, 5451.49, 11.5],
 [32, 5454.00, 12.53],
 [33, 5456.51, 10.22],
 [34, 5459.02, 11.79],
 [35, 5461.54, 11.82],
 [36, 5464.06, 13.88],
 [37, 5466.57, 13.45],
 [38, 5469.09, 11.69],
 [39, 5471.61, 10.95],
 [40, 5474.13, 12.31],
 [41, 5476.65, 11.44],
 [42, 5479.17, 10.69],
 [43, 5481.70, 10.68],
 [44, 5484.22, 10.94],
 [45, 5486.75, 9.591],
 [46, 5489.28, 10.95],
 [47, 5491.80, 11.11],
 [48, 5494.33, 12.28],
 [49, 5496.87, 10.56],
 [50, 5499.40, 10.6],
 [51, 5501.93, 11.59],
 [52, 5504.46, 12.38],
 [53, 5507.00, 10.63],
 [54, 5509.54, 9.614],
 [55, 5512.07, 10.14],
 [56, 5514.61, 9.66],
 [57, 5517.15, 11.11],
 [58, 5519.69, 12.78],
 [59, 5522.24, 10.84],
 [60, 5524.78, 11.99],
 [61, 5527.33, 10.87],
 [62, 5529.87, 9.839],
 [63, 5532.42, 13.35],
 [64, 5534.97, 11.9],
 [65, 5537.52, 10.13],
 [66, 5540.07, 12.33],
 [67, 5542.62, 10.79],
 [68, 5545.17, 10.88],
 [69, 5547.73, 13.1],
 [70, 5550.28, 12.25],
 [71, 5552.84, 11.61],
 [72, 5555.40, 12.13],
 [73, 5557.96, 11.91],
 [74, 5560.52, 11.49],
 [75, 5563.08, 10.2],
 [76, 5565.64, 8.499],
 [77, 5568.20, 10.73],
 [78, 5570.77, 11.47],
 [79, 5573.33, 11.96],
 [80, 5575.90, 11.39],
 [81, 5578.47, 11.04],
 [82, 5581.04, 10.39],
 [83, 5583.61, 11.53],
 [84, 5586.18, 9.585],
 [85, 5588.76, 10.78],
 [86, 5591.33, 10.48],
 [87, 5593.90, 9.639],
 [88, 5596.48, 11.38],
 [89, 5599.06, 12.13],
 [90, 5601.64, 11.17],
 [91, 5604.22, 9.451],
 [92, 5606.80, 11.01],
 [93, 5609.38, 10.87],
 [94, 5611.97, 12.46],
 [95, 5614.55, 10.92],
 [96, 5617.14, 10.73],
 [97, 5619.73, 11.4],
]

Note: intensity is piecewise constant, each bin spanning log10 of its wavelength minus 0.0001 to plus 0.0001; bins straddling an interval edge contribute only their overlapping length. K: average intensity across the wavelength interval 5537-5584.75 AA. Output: 11.3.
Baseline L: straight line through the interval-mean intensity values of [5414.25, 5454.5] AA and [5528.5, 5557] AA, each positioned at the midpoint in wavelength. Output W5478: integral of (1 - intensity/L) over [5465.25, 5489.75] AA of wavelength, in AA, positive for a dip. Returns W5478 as 0.8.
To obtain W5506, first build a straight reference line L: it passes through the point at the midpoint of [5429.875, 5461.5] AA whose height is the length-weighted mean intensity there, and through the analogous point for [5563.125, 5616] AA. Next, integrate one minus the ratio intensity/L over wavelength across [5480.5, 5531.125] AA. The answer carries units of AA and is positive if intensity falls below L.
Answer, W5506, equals 1.8 AA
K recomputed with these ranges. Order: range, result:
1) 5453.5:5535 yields 11.3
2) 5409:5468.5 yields 11.7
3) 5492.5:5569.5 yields 11.2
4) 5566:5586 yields 11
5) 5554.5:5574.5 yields 11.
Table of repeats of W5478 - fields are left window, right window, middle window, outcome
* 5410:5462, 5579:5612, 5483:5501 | 0.57 AA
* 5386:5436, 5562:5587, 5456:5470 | -1.52 AA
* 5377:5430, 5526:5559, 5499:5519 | 1.28 AA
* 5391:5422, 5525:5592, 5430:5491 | -3.00 AA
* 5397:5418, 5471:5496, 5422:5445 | -1.77 AA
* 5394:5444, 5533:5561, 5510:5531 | 1.43 AA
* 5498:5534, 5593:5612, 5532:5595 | -0.80 AA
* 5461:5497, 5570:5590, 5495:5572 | 0.33 AA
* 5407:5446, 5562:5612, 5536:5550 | -0.67 AA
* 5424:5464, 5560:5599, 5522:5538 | -0.43 AA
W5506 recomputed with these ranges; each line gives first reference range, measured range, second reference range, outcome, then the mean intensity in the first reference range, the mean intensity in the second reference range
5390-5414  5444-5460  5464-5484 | 0.23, 10.6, 11.7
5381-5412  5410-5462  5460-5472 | 1.58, 11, 12.4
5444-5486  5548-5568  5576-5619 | -0.28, 11.5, 10.9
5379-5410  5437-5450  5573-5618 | -0.65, 11.2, 10.9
